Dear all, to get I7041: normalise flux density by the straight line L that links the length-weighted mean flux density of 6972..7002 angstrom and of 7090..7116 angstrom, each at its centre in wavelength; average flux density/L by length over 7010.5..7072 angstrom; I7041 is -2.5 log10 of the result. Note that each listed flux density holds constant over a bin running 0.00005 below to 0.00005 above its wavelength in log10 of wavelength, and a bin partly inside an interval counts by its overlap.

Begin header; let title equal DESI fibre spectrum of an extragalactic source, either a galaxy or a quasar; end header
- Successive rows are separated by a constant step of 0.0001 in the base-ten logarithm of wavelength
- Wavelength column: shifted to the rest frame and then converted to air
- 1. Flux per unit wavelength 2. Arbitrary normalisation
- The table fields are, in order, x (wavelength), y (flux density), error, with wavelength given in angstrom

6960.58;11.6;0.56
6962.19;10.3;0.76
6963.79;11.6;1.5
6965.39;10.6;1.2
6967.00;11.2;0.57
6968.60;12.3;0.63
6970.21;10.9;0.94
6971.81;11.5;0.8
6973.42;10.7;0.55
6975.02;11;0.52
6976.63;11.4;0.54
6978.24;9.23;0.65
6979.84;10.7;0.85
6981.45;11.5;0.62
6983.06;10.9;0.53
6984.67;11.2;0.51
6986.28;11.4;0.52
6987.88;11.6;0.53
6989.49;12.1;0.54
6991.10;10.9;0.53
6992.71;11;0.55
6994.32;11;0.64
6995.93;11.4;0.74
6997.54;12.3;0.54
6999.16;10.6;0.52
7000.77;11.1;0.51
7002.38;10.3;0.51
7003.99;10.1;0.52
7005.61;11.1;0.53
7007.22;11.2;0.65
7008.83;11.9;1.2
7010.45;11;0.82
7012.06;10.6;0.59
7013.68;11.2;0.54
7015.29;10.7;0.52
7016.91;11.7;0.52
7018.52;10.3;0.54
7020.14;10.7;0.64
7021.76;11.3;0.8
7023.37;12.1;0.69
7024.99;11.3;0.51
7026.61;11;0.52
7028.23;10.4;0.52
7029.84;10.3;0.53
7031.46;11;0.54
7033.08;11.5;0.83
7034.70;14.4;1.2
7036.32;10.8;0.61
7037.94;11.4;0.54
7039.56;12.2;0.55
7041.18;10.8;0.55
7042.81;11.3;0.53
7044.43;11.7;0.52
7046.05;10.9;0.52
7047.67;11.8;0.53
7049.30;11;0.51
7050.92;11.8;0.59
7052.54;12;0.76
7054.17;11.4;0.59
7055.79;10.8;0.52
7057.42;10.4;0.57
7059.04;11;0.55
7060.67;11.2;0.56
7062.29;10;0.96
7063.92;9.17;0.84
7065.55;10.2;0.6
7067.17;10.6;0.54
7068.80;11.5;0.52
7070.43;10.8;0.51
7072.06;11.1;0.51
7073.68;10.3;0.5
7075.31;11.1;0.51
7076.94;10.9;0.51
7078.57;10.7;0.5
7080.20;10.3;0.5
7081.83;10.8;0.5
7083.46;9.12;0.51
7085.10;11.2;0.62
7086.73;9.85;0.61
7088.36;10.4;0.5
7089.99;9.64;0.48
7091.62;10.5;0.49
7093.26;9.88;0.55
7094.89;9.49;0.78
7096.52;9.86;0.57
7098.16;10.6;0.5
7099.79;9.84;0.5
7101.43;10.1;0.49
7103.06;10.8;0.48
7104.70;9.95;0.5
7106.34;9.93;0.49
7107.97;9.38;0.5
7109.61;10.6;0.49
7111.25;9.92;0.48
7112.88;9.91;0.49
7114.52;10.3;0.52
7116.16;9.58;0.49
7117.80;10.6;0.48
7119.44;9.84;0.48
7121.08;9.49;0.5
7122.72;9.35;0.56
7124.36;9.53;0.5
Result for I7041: -0.05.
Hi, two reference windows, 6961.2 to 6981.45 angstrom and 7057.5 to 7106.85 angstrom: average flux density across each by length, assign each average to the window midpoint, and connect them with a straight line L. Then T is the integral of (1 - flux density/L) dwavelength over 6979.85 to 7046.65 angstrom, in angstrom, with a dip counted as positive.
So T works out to -3.0 angstrom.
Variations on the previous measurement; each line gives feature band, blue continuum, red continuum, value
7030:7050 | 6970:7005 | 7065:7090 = -1.4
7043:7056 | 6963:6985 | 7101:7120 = -1.2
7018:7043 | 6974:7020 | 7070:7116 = -1.3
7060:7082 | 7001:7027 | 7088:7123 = -0.5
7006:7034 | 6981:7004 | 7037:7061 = 0.4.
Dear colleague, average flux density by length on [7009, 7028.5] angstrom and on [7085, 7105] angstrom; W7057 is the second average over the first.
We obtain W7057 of 0.92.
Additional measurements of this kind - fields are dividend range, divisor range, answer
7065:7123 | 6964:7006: 0.92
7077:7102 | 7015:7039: 0.90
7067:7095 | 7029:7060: 0.92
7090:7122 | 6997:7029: 0.91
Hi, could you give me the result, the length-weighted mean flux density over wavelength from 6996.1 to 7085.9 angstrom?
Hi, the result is 11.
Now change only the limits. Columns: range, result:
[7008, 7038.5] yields 11.2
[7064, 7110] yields 10.3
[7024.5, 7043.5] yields 11.4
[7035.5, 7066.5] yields 11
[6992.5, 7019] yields 11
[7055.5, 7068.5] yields 10.4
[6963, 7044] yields 11.2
